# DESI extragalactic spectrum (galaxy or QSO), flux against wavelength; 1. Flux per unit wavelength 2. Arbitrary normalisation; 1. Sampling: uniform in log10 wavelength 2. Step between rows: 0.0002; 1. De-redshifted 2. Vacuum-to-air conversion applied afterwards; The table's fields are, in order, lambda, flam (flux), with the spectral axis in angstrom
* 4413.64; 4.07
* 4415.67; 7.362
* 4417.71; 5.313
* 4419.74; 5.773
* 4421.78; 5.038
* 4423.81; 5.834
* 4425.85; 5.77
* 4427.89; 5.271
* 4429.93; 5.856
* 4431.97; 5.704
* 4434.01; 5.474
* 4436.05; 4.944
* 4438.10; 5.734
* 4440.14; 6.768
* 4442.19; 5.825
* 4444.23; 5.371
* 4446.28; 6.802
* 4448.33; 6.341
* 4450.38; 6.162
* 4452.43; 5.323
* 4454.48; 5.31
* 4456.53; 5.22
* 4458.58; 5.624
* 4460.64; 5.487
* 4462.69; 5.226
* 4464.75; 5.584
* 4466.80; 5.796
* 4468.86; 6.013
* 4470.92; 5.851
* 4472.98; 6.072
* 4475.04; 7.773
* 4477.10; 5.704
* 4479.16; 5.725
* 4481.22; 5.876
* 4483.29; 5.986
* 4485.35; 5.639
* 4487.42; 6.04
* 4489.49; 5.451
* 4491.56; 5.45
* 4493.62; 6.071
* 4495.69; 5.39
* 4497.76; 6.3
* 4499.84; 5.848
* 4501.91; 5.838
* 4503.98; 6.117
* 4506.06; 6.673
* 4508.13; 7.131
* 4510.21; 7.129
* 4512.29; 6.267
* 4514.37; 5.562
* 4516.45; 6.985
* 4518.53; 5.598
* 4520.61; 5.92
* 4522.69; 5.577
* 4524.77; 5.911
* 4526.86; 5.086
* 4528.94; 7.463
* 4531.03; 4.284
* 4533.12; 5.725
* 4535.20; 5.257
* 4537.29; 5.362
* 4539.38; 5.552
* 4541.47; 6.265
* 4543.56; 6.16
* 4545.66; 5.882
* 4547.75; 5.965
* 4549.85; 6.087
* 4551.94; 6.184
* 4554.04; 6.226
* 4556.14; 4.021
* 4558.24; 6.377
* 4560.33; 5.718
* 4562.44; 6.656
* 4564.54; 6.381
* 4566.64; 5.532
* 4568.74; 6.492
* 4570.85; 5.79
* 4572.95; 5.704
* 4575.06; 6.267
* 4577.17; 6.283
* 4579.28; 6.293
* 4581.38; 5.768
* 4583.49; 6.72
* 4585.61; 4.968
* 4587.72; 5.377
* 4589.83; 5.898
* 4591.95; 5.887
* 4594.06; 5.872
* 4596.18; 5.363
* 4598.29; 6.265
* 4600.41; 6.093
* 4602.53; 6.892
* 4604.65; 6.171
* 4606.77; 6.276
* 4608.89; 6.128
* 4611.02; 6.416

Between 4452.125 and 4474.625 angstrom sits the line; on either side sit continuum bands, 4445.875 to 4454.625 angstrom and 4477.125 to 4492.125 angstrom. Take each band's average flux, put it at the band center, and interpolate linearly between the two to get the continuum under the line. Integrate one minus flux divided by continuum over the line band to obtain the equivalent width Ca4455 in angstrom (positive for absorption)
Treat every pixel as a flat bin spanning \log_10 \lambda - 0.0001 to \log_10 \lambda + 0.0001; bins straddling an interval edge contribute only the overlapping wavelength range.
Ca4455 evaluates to 0.9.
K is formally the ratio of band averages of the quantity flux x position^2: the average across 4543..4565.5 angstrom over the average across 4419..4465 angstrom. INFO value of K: 1.1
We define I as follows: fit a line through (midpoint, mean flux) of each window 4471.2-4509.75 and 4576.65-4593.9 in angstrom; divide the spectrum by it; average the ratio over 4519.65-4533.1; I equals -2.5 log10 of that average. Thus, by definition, 0.05 mag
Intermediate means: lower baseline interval 6.07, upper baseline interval 5.89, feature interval 5.71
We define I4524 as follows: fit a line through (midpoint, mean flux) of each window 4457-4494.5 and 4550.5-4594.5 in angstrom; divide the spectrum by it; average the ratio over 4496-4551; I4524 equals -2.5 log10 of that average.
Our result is -0.02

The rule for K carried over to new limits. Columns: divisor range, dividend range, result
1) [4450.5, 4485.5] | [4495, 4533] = 1.07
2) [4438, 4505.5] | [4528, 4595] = 1.04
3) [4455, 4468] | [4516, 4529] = 1.11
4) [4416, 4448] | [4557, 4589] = 1.11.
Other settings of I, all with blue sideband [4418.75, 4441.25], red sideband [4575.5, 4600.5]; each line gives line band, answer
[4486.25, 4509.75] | -0.05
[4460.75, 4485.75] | -0.04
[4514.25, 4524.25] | -0.03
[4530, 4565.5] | 0.01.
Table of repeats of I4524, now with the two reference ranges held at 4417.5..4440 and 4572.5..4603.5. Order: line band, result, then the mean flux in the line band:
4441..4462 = -0.02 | 5.75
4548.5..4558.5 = 0.03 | 5.73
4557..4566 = -0.05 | 6.2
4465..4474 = -0.04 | 5.9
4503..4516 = -0.13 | 6.5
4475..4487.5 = -0.05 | 5.98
